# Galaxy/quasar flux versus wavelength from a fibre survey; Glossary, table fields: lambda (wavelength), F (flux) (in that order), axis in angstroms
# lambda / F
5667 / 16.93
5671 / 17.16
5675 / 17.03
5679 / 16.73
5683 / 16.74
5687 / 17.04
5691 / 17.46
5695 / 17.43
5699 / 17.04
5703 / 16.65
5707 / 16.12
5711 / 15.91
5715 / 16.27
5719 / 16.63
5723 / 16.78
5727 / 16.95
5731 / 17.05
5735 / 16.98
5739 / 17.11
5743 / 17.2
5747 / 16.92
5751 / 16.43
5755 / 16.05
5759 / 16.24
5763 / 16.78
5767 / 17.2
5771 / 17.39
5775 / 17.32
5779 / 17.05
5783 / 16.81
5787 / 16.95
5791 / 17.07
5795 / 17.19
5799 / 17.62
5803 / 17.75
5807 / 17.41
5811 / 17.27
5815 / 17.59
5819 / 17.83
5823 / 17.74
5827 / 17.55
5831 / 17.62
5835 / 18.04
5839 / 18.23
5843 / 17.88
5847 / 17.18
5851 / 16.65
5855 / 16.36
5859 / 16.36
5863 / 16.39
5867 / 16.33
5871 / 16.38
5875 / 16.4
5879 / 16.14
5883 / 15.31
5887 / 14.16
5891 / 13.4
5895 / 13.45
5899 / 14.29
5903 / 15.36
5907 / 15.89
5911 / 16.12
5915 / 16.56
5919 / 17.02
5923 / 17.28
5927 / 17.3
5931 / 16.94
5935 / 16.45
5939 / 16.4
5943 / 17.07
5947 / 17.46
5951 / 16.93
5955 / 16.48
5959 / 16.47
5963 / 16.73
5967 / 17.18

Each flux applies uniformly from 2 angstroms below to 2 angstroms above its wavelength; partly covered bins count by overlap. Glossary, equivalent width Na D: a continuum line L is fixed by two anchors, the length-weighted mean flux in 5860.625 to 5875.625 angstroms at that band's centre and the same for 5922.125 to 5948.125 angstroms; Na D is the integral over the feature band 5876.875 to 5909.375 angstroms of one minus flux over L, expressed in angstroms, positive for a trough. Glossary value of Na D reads 3.6 angstroms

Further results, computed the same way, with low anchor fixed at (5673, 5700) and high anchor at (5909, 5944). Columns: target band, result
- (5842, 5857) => -0.1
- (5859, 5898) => 3.4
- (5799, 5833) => -1.4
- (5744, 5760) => 0.5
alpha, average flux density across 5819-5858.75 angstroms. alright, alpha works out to 17.4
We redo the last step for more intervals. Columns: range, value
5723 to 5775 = 16.9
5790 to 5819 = 17.5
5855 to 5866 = 16.4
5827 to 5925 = 16.2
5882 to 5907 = 14.4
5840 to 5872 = 16.7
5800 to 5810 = 17.6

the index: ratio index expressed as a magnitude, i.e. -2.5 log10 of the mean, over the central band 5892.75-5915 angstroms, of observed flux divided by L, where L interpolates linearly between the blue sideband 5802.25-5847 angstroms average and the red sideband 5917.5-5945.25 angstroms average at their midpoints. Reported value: 0.13 mag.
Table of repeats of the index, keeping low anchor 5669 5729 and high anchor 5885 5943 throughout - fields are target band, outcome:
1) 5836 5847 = -0.11 mag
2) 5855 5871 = -0.02 mag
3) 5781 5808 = -0.06 mag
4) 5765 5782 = -0.05 mag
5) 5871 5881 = -0.02 mag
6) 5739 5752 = -0.02 mag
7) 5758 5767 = -0.01 mag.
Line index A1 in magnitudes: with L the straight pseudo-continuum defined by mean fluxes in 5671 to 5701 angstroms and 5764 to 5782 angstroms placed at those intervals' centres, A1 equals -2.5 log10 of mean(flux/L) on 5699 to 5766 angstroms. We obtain 0.031 mag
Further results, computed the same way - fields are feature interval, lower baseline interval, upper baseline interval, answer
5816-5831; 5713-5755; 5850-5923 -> -0.10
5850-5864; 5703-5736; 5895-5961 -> 0.00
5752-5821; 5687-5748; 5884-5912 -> -0.08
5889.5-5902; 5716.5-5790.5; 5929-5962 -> 0.21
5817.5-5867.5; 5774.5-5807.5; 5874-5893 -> -0.08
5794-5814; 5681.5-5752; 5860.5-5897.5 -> -0.09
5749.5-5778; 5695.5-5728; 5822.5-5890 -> -0.01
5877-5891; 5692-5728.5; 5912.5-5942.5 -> 0.13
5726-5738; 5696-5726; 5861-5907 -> -0.04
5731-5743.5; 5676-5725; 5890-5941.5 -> -0.03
